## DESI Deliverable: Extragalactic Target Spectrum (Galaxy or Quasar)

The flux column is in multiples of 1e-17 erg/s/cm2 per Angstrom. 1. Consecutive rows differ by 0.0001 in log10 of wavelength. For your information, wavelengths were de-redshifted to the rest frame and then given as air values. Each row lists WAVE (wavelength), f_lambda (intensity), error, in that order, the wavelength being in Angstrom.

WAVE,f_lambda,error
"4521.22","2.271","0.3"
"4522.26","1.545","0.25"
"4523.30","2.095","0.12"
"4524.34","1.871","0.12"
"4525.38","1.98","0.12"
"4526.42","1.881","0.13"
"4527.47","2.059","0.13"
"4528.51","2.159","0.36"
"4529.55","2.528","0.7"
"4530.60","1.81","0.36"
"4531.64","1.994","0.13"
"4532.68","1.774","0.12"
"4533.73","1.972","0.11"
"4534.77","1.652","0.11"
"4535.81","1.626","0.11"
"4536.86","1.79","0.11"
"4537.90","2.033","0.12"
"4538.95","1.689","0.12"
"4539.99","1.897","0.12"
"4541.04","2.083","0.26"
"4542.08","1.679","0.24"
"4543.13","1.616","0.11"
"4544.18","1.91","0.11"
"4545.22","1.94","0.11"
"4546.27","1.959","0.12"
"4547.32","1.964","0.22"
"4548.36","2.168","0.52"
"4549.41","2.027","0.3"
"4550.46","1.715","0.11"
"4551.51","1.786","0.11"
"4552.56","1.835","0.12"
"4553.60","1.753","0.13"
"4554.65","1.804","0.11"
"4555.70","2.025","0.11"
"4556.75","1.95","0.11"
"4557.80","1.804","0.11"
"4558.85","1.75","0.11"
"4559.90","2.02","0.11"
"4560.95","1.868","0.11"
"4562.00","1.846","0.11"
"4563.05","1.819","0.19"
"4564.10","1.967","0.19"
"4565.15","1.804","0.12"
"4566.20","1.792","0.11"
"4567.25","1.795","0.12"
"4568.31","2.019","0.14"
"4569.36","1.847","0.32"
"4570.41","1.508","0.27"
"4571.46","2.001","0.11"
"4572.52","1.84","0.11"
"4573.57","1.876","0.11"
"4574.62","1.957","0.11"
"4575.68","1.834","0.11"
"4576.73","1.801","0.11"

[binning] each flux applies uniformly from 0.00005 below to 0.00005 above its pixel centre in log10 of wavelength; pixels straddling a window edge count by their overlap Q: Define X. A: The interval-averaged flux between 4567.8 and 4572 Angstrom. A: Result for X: 1.84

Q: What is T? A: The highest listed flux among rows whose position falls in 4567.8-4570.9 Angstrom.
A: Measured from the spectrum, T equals 2.019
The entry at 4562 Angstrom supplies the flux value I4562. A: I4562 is 1.846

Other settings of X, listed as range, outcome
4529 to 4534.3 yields 2.01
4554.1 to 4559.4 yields 1.87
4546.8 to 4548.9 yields 2.07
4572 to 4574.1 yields 1.86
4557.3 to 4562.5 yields 1.86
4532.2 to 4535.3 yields 1.8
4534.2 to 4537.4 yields 1.7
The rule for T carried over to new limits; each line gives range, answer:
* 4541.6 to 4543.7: 1.679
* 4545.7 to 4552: 2.168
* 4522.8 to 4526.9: 2.095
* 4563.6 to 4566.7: 1.967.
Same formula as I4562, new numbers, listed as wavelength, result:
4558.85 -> 1.75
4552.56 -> 1.835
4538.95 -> 1.689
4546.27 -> 1.959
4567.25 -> 1.795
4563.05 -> 1.819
